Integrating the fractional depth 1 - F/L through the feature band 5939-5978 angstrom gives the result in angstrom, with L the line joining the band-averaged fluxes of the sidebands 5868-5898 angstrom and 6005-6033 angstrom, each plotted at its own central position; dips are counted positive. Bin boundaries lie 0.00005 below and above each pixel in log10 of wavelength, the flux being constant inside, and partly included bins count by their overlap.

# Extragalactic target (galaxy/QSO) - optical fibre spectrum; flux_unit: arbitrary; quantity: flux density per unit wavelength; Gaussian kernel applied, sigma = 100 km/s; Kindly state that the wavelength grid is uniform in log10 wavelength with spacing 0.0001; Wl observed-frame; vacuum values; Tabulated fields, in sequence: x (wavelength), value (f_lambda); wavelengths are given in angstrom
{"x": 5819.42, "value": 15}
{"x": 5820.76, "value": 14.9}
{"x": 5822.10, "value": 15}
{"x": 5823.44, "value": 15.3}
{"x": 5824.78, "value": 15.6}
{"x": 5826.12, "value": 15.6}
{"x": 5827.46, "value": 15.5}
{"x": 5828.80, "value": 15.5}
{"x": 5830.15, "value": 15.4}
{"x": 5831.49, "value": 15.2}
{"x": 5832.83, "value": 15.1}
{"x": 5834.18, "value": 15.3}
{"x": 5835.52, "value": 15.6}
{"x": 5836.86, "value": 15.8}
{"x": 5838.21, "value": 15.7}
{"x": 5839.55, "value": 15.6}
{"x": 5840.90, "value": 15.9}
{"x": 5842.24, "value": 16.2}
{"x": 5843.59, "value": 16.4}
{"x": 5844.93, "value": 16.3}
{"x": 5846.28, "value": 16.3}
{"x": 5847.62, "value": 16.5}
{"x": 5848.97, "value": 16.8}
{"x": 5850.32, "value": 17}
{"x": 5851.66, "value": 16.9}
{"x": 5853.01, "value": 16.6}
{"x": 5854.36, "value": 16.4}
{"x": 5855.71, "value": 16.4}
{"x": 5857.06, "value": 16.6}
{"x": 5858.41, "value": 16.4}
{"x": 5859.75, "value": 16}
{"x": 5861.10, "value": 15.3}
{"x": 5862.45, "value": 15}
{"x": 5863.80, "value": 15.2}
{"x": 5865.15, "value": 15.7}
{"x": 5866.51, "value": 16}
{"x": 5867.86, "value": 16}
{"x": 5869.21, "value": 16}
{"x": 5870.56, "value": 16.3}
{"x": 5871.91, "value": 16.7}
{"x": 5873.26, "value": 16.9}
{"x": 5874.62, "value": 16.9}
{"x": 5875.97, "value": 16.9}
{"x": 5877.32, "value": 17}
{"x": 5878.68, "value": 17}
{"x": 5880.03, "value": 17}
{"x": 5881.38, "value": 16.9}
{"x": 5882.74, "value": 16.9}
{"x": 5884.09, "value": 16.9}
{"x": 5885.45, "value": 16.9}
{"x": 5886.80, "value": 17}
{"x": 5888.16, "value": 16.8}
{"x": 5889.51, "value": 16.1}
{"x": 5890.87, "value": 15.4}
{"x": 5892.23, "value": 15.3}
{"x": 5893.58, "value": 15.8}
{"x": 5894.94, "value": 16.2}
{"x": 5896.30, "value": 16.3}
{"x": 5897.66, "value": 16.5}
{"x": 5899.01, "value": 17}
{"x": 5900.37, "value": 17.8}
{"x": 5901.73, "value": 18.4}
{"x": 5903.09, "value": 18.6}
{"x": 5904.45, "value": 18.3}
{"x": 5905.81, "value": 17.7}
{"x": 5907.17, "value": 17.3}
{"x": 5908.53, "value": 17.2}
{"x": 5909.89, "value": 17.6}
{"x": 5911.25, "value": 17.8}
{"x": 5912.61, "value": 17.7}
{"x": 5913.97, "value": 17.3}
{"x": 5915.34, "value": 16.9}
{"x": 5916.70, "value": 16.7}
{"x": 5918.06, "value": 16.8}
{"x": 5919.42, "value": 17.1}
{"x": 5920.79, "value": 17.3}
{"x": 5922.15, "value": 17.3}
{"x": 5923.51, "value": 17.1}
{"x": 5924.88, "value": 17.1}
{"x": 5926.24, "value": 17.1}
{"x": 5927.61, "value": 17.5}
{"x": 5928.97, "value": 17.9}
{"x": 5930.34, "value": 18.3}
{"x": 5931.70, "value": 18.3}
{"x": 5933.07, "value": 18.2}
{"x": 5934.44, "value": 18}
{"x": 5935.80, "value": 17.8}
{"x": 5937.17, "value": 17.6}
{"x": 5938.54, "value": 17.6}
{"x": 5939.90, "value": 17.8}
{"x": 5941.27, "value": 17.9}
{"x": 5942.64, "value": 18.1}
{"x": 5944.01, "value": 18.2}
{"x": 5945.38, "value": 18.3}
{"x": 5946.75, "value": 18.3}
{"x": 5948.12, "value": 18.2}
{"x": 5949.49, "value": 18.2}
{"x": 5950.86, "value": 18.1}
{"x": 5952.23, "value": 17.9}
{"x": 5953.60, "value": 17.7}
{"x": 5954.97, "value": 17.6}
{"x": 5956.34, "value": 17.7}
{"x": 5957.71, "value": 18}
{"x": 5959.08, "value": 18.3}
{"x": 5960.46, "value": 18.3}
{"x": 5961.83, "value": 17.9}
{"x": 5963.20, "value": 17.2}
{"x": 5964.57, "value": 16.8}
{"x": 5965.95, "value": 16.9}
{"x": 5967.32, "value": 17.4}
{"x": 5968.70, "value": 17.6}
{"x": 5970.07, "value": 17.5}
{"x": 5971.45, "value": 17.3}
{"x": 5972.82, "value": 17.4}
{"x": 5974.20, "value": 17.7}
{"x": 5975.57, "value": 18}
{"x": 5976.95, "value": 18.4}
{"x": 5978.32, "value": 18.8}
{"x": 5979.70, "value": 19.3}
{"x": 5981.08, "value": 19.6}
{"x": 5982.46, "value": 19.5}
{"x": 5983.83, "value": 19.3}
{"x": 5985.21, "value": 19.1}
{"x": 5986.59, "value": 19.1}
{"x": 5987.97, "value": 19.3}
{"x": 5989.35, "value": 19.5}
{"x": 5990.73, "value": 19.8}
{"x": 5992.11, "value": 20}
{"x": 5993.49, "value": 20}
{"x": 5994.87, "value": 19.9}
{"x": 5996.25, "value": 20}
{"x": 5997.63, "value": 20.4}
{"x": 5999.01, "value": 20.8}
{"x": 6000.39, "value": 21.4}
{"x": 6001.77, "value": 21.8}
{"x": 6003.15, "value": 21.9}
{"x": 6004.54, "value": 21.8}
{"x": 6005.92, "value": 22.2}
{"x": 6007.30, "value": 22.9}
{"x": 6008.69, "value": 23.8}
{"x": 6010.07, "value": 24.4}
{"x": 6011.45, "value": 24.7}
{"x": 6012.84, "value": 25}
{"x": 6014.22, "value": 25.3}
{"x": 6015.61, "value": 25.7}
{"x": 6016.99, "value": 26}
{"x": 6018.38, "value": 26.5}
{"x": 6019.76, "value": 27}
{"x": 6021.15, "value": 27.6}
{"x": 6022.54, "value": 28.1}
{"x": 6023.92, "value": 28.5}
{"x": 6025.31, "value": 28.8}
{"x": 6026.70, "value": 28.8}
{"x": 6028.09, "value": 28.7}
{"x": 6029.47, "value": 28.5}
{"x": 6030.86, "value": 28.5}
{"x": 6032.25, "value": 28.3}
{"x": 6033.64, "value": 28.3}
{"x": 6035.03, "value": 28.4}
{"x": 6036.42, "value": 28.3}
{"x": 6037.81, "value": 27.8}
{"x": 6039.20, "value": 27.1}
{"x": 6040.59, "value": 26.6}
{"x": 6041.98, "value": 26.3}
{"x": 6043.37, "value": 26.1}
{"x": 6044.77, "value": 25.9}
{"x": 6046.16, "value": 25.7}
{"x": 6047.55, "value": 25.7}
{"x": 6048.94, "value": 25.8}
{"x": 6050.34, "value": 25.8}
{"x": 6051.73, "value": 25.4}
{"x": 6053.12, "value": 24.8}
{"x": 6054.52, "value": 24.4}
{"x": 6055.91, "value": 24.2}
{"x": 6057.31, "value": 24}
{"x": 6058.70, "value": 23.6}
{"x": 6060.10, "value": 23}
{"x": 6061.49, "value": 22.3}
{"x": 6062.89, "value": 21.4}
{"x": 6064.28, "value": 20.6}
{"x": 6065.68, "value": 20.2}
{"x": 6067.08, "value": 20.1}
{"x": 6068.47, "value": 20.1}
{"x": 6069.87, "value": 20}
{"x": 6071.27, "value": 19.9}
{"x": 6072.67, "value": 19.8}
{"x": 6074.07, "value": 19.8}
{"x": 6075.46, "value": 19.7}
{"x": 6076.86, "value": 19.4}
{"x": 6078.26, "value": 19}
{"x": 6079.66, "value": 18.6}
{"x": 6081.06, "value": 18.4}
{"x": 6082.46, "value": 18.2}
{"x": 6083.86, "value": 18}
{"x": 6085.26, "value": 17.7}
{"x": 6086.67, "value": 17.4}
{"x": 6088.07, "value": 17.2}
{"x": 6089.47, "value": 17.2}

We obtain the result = 7.4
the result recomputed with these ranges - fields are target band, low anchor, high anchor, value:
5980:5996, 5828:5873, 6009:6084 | 1.7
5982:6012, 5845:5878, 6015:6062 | 3.9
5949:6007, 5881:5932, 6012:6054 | 9.5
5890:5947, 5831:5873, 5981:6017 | 3.5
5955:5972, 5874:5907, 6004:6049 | 3.4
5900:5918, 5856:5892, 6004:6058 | 0.9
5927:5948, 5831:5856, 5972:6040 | 2.4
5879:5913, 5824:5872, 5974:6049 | 2.3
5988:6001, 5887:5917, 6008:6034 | 2.4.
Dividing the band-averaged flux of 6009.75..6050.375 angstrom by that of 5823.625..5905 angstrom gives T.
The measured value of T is 1.7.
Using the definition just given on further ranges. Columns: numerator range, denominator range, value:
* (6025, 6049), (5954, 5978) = 1.55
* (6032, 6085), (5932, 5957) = 1.29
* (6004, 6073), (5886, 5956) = 1.44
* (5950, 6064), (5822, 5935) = 1.36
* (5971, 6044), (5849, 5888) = 1.42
